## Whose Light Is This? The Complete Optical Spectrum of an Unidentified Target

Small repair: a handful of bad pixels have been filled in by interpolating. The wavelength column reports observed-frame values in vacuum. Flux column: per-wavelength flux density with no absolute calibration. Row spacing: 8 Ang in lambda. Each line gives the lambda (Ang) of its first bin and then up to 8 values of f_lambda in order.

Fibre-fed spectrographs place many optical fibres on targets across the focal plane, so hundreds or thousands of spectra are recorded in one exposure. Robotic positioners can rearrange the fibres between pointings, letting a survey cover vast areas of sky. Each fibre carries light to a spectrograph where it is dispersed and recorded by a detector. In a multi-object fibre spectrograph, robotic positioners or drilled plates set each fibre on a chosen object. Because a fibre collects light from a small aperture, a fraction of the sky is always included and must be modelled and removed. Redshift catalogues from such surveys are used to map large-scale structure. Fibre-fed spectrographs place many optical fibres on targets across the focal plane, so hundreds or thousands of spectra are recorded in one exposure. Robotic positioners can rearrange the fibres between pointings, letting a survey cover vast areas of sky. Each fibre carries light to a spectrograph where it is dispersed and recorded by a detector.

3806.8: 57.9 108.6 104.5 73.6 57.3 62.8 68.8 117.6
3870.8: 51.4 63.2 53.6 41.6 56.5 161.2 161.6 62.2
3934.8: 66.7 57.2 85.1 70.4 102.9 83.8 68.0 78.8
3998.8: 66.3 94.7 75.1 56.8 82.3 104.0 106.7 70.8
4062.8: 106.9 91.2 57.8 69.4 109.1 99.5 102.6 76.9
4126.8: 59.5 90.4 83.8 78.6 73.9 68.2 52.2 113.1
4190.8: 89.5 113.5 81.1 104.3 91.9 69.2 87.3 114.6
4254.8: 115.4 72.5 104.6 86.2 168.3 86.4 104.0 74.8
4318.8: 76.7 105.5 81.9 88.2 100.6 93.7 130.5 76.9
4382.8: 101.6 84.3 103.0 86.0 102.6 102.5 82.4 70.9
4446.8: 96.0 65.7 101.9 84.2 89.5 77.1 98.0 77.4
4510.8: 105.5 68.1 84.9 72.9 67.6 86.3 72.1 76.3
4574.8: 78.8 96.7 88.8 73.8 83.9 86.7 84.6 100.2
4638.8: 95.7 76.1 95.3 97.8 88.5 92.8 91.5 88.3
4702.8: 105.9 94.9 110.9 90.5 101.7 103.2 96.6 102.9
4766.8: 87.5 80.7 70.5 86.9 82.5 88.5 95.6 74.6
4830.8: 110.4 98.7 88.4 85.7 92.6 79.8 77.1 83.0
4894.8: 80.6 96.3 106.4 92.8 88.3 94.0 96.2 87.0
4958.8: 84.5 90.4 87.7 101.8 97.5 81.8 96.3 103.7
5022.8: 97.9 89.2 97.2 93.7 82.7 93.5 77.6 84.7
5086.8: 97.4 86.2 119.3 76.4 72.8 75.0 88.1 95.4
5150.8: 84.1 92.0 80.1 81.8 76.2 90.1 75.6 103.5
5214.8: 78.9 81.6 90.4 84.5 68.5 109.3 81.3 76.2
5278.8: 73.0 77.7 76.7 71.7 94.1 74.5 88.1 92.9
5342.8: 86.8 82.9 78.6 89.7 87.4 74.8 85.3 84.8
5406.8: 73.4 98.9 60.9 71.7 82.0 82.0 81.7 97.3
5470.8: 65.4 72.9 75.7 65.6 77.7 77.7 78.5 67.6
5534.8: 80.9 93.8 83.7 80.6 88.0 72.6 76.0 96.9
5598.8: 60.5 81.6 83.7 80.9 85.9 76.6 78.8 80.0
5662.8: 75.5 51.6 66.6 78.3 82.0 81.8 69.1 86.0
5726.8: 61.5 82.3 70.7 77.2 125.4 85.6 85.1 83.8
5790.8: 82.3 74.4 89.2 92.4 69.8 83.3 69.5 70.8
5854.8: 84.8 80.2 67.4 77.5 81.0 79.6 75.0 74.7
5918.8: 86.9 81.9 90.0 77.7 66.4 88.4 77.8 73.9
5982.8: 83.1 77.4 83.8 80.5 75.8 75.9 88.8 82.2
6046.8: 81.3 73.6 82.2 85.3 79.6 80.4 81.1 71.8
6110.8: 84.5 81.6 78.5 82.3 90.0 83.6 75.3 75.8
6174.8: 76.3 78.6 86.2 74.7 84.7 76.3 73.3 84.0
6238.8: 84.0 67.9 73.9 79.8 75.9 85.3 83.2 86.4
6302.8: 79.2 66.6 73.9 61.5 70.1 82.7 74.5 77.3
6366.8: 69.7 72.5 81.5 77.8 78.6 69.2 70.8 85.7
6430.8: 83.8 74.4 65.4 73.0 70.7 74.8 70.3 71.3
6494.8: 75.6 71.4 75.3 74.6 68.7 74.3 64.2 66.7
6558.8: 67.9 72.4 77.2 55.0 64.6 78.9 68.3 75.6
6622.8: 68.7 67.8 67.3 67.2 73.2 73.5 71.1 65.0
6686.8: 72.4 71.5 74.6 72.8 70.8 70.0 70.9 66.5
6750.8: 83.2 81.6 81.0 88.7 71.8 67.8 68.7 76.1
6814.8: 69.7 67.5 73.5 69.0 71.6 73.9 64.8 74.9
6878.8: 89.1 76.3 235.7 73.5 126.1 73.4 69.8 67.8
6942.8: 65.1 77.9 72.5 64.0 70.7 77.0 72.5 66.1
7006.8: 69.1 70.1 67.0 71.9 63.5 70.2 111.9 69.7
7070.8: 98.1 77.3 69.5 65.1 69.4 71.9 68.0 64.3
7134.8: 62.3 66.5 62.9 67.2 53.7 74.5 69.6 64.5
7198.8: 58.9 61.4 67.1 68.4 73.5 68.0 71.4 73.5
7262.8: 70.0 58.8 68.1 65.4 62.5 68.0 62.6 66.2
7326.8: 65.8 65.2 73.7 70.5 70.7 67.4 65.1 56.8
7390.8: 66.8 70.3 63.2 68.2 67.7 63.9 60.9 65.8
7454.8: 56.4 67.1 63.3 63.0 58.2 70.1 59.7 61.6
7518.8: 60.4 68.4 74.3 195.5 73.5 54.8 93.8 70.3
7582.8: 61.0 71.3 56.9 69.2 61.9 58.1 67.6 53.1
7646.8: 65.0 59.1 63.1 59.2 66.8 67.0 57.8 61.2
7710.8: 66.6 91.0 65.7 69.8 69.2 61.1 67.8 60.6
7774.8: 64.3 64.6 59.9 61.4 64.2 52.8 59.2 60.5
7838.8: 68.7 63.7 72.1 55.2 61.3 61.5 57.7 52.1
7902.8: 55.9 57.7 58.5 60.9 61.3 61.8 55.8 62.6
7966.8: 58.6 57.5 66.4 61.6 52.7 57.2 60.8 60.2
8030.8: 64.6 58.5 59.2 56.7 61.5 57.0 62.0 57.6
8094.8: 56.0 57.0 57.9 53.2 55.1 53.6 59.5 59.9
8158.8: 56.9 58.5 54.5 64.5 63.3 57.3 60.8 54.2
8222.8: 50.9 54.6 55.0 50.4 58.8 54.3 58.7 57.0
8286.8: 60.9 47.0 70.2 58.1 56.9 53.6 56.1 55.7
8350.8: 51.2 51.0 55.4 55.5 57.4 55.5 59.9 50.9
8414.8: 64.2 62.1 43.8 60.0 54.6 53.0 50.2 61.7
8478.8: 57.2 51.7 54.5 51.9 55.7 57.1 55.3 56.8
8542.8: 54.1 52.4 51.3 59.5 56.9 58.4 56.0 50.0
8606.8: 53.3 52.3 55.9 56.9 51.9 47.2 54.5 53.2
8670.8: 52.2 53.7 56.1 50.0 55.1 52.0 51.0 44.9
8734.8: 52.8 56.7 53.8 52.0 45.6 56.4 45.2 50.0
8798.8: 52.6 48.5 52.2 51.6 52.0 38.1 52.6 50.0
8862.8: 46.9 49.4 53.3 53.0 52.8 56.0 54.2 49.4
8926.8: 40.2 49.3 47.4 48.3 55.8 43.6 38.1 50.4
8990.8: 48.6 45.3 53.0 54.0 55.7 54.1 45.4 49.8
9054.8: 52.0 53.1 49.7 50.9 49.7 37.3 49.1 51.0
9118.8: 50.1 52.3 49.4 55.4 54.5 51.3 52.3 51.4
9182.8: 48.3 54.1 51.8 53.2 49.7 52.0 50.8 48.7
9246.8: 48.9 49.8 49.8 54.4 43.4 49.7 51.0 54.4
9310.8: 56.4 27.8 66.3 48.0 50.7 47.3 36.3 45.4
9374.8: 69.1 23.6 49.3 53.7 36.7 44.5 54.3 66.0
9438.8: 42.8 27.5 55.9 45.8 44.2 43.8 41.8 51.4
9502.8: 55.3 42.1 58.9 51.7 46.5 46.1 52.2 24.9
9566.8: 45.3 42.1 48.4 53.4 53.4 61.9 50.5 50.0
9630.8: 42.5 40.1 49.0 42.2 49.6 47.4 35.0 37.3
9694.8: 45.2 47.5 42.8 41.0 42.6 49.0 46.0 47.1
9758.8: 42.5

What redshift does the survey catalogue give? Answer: 0.050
